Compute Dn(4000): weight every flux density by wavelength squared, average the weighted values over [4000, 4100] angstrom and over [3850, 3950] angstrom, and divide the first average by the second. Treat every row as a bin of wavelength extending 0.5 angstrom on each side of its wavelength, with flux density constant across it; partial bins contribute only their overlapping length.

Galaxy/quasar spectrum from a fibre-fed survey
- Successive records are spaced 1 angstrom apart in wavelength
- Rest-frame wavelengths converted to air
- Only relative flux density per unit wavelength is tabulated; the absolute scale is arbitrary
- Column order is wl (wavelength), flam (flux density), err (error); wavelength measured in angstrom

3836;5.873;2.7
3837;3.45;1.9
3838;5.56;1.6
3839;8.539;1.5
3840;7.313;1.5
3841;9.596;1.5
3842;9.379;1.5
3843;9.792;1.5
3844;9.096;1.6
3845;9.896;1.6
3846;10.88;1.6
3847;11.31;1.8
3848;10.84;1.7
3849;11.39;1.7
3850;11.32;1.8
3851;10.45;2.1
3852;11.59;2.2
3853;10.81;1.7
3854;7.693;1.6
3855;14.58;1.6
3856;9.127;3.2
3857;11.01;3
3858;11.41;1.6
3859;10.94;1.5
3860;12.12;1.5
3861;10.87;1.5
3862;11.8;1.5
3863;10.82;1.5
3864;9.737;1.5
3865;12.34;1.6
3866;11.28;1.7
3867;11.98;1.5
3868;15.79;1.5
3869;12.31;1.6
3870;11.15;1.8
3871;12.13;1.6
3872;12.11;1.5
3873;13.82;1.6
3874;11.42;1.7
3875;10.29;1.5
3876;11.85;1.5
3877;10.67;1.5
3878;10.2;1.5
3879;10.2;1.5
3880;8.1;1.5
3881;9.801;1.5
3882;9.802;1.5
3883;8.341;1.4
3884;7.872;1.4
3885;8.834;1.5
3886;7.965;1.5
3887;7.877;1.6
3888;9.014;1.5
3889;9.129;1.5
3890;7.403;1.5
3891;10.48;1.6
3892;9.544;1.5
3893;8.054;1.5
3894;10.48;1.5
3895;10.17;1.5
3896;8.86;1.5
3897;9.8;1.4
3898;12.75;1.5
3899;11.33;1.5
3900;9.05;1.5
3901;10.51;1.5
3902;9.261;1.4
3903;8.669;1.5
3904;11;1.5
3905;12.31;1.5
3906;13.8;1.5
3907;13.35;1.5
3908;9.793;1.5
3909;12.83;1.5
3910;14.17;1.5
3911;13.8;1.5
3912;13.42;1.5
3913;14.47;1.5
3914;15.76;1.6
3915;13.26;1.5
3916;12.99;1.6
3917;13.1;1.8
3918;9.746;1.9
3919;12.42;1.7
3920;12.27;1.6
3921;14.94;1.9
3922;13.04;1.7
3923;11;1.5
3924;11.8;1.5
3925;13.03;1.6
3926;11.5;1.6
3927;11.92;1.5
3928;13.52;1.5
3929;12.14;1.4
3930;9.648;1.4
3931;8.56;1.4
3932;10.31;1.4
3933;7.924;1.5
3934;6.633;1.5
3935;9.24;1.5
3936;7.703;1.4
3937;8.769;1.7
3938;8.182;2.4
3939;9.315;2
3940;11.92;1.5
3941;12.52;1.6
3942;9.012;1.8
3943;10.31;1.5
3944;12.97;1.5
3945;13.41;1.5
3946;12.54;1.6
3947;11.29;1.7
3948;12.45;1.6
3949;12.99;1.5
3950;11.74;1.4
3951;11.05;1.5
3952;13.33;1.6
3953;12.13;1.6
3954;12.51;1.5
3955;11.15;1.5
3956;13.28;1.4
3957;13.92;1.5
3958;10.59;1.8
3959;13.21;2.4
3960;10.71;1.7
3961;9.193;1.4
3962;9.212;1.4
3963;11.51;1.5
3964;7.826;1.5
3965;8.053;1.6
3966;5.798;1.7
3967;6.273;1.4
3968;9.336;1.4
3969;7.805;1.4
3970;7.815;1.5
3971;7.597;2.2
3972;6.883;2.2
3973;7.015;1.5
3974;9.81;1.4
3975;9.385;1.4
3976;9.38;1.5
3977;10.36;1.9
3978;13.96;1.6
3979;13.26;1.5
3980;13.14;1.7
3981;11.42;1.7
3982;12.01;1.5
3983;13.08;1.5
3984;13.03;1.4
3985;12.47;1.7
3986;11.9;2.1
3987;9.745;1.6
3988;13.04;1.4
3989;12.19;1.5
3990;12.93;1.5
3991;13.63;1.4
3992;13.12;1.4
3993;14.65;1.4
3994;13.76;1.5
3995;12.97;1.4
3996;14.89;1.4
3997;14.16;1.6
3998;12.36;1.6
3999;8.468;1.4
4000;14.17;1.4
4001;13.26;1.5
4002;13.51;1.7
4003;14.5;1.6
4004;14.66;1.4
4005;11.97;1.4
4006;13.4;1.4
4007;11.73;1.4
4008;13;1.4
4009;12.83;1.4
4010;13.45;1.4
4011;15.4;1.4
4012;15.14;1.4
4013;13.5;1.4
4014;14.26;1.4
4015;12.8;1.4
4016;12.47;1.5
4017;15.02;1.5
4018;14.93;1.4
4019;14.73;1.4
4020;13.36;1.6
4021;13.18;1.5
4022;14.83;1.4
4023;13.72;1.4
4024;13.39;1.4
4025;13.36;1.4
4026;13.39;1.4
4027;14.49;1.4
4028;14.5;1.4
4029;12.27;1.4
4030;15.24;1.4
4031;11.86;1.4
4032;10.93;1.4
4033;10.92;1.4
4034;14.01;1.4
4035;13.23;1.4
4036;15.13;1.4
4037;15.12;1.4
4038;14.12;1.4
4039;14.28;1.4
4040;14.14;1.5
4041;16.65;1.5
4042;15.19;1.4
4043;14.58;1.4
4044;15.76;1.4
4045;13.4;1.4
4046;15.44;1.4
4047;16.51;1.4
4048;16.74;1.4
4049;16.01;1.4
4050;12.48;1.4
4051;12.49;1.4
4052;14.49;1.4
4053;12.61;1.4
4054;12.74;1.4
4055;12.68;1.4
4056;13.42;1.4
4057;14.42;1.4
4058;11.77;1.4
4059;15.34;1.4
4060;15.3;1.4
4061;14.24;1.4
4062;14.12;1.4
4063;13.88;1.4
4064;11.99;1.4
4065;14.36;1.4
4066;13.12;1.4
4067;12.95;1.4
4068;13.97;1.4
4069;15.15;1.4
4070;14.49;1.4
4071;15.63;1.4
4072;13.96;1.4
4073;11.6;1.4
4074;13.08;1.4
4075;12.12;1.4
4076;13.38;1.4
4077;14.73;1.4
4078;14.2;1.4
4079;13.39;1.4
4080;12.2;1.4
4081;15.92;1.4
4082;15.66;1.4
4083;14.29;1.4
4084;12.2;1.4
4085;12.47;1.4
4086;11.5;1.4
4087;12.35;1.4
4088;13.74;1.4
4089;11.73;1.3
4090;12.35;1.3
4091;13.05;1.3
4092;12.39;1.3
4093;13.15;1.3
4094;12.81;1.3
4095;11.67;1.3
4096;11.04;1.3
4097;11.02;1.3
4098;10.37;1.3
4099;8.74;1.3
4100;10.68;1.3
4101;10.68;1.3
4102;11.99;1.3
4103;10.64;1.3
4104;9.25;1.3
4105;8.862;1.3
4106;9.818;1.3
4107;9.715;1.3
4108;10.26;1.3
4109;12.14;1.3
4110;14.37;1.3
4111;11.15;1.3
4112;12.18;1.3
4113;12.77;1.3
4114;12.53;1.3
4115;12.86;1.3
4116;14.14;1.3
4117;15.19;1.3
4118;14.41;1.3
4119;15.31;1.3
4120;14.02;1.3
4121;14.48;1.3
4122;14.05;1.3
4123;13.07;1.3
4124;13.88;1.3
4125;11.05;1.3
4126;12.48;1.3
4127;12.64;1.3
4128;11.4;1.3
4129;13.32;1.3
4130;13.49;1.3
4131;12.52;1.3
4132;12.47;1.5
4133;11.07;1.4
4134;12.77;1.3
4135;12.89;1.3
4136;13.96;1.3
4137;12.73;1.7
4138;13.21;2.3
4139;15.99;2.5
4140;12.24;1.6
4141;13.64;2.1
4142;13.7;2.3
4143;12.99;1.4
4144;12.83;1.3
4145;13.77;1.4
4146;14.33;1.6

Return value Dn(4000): 1.33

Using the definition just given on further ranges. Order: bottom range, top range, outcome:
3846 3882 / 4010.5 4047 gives 1.36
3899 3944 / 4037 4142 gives 1.26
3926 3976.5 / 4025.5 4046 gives 1.43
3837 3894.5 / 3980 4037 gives 1.39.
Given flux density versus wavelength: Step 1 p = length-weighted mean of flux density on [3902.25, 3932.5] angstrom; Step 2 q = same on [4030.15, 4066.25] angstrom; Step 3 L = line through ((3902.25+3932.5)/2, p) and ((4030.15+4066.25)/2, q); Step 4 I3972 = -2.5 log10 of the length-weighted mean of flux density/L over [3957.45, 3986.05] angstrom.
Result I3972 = 0.28 mag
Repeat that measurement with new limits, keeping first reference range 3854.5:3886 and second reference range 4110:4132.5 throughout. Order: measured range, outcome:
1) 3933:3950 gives 0.107 mag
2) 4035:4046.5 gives -0.186 mag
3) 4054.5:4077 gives -0.083 mag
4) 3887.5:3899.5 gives 0.151 mag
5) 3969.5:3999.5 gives 0.036 mag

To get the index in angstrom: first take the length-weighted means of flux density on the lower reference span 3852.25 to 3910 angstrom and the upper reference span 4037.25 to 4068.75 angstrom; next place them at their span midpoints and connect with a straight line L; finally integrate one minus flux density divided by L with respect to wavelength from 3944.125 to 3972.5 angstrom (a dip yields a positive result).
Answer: 3.91 angstrom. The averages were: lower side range 10.6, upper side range 14.2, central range 10.5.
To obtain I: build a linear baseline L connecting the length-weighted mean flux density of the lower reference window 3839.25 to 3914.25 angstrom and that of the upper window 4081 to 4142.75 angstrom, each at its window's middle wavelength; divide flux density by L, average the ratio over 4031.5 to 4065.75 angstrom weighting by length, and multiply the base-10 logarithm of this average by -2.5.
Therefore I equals -0.17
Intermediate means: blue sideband 10.8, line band 14.1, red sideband 12.5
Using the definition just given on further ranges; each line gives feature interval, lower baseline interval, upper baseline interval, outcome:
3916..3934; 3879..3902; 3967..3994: -0.15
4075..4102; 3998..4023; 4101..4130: 0.02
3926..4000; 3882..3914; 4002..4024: 0.13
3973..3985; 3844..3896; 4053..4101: 0.03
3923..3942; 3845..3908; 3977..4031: 0.15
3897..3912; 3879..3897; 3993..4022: -0.20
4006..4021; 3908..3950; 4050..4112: -0.13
